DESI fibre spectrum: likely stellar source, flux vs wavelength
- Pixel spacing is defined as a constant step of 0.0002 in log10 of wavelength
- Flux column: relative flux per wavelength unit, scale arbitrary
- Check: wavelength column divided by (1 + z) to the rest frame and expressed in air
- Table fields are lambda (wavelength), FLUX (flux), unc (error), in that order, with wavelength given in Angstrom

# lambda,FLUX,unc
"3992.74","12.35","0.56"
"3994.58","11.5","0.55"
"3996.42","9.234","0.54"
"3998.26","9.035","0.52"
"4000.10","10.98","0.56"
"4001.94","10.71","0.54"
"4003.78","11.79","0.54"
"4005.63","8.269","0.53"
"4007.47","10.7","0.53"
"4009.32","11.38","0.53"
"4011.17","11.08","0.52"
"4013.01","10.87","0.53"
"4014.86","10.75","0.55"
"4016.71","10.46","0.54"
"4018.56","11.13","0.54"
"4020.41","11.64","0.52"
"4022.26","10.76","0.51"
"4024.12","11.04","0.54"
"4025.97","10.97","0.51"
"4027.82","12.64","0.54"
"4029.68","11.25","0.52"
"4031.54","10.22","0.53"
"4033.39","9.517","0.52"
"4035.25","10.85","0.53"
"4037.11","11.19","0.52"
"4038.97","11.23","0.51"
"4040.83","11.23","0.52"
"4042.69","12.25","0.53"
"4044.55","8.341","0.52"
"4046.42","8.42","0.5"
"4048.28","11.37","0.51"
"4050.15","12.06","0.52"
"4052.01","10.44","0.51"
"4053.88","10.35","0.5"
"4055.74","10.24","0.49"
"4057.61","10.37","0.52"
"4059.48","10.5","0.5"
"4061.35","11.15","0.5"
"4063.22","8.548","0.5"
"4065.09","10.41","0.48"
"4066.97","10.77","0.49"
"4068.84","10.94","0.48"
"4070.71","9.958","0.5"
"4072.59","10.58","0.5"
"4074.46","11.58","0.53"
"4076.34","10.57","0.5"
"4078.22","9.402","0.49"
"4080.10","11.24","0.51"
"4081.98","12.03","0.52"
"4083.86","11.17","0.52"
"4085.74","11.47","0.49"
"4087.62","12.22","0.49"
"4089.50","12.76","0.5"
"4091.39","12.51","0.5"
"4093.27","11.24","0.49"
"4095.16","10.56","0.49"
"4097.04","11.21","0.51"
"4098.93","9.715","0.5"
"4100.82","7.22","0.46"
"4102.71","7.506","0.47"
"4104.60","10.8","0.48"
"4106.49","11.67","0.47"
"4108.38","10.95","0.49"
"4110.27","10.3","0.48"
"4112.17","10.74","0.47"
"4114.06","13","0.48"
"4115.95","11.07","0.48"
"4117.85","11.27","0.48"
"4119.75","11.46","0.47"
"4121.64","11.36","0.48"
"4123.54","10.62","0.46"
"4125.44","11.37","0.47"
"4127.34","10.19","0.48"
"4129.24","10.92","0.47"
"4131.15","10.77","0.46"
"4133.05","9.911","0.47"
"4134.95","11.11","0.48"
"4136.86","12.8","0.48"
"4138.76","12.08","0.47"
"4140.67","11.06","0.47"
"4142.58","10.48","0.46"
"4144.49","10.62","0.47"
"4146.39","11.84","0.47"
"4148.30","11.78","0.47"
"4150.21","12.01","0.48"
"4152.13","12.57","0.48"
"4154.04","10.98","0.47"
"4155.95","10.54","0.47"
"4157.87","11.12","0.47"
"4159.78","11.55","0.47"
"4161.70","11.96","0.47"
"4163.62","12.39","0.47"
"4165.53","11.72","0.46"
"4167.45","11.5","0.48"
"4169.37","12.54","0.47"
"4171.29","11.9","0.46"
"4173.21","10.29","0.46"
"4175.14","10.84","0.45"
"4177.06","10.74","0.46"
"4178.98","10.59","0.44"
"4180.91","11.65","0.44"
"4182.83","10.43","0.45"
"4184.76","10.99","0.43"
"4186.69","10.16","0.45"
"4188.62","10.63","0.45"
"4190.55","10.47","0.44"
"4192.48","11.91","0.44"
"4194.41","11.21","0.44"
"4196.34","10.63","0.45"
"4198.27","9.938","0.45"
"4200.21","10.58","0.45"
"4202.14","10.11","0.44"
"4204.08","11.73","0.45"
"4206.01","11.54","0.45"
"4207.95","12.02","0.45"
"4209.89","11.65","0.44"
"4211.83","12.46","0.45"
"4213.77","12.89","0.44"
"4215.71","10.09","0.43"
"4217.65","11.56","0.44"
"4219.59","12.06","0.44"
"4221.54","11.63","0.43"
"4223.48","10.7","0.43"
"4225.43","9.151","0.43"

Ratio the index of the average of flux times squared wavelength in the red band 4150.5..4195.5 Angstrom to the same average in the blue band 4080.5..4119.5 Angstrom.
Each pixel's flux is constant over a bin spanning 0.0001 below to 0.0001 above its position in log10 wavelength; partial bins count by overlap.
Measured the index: 1.1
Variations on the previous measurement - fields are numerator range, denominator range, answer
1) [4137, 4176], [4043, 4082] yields 1.16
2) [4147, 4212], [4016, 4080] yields 1.13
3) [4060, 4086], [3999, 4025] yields 1.02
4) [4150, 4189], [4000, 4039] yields 1.12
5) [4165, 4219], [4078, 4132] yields 1.06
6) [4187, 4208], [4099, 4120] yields 1.09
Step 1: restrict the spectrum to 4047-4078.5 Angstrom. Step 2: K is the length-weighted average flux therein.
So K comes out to 10.5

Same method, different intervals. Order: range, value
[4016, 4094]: 10.9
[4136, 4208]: 11.2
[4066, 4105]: 10.7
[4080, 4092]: 11.9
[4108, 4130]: 11.1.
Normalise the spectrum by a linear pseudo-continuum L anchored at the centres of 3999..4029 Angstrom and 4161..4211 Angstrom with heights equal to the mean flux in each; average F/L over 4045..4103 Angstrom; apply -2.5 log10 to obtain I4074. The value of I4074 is 0.04 mag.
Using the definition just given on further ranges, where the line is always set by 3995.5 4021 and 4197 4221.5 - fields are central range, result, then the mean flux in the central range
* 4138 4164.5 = -0.03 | 11.5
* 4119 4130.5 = 0.01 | 11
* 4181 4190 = 0.06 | 10.7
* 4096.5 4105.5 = 0.19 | 9.19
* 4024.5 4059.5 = 0.00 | 10.7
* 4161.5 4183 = -0.02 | 11.4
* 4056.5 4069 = 0.05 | 10.3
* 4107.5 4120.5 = -0.03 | 11.3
